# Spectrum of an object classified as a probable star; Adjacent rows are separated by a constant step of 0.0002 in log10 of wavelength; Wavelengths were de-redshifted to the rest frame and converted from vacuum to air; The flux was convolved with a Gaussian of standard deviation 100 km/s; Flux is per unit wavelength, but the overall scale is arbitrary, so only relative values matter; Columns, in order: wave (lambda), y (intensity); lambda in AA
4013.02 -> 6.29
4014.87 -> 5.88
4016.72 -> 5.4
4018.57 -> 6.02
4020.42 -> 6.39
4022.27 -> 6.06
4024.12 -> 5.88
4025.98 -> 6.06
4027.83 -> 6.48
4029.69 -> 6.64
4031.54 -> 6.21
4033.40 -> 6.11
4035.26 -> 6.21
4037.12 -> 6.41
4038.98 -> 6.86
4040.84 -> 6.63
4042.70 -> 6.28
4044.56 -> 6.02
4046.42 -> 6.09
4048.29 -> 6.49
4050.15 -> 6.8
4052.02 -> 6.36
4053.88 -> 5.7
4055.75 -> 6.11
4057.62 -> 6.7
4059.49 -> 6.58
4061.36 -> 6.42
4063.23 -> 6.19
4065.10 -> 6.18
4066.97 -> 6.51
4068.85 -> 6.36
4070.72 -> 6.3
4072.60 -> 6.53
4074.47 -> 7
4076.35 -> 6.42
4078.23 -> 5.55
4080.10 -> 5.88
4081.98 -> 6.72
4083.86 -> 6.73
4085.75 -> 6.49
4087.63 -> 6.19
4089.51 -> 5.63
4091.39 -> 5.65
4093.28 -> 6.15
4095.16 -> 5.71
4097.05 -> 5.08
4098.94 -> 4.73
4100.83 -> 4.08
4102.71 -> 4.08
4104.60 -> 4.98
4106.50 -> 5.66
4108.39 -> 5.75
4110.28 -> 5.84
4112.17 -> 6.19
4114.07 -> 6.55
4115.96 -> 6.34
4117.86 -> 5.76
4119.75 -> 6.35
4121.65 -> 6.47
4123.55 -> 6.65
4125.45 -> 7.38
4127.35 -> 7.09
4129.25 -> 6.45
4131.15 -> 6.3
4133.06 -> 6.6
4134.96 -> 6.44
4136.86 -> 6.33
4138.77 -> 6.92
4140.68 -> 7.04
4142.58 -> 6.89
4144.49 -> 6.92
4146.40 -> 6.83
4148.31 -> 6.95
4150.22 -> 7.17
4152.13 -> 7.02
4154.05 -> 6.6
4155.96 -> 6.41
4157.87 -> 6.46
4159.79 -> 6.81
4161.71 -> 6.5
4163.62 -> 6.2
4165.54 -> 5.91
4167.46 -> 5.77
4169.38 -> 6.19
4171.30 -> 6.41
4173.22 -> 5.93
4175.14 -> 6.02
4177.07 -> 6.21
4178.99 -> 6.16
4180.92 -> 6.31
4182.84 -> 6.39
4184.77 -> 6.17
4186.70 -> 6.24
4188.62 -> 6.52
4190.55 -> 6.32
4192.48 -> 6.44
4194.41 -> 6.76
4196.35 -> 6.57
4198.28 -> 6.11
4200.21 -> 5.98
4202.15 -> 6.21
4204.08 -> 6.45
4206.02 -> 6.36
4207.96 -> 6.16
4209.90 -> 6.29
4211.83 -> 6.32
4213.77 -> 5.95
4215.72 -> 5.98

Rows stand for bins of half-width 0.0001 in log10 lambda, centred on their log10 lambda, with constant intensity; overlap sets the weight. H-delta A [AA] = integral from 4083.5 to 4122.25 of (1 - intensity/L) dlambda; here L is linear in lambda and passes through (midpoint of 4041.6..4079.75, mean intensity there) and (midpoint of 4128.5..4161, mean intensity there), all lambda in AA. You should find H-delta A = 4.80 AA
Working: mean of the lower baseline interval 6.33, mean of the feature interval 5.71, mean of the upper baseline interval 6.71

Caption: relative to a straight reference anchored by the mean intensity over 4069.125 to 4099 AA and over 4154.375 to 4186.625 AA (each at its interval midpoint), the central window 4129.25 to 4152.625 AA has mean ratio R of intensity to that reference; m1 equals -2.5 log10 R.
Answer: -0.10 mag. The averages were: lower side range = 6.09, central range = 6.77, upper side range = 6.25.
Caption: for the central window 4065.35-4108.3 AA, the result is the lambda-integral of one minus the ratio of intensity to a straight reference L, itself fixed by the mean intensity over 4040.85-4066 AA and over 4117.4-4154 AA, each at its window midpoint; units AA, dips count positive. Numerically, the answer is 4.2 AA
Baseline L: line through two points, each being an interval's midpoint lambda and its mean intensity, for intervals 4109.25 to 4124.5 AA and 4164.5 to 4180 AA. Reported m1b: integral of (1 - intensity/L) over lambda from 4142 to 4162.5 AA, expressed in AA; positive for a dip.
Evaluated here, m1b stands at -2.1 AA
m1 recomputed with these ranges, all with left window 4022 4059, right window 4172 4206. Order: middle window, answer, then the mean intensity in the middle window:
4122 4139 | -0.06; 6.67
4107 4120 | 0.04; 6.09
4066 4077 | -0.04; 6.52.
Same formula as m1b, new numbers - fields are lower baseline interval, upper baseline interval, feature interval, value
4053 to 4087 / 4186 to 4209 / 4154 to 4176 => 0.3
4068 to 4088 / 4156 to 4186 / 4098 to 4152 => 0.4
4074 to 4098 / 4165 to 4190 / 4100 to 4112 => 1.9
